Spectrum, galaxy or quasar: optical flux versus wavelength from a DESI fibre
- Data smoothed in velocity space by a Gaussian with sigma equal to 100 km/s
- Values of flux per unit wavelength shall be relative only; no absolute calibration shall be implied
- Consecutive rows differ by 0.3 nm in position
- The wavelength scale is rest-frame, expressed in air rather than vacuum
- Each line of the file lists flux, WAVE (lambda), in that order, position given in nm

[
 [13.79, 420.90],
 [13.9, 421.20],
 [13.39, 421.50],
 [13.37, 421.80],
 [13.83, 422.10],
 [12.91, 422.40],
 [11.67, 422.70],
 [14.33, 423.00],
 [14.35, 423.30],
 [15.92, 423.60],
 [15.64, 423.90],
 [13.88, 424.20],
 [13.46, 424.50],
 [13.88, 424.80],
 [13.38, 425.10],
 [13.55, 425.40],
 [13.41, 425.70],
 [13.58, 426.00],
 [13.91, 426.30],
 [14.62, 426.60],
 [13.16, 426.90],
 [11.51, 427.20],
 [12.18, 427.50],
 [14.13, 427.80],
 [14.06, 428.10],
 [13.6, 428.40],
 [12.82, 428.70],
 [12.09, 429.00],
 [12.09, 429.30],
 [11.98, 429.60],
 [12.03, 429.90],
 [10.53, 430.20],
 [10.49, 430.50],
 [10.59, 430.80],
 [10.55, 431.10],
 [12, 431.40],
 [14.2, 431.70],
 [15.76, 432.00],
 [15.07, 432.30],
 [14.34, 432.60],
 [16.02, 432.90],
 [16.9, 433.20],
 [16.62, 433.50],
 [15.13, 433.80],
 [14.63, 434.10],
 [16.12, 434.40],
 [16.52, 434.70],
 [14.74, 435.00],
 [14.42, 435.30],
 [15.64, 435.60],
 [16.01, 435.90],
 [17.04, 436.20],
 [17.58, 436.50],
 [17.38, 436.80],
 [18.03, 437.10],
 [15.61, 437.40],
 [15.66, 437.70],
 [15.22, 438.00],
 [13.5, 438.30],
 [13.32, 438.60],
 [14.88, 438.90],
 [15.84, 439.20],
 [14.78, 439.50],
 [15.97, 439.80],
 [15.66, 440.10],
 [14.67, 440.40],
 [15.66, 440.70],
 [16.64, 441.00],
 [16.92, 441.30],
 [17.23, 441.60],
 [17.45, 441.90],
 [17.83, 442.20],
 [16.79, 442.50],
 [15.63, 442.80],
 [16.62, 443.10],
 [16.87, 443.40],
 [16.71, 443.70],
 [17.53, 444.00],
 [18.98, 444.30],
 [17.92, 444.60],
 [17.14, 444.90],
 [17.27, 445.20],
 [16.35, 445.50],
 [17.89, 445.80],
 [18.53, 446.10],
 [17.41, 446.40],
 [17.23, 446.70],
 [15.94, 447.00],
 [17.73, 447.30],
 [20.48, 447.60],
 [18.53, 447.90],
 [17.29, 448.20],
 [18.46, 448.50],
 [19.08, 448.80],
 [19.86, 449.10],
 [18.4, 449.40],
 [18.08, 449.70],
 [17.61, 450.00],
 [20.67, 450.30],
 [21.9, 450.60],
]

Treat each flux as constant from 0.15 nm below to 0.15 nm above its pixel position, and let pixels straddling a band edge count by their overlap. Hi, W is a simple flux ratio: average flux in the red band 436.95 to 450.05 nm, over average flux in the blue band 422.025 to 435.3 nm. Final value 1.2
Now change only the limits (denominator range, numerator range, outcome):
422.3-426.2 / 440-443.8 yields 1.19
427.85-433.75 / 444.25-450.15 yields 1.35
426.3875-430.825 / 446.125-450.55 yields 1.48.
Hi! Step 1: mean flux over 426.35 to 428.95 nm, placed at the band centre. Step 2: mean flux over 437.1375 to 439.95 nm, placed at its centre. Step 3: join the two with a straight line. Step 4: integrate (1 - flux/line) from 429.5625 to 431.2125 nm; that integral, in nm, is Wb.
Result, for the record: 0.33 nm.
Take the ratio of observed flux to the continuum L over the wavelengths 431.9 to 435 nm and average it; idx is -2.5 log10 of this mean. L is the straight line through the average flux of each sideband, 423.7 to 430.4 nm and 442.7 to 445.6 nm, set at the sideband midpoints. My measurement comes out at -0.07 mag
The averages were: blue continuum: 13.2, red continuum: 17.1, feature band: 15.7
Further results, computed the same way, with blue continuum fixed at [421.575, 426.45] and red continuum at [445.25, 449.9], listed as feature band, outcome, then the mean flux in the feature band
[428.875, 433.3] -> 0.169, 12.9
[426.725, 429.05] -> 0.119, 13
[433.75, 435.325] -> 0.026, 15.3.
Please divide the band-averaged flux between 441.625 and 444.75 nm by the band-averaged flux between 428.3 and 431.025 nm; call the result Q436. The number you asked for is 1.5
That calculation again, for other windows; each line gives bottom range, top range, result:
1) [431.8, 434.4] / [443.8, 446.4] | 1.13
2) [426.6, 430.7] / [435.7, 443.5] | 1.30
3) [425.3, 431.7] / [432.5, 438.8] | 1.25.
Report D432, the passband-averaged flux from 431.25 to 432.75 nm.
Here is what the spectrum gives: 14.3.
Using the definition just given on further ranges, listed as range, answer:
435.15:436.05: 15.4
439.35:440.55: 15.3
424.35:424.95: 13.7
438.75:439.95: 15.4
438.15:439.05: 13.9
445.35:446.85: 17.5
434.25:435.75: 15.5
